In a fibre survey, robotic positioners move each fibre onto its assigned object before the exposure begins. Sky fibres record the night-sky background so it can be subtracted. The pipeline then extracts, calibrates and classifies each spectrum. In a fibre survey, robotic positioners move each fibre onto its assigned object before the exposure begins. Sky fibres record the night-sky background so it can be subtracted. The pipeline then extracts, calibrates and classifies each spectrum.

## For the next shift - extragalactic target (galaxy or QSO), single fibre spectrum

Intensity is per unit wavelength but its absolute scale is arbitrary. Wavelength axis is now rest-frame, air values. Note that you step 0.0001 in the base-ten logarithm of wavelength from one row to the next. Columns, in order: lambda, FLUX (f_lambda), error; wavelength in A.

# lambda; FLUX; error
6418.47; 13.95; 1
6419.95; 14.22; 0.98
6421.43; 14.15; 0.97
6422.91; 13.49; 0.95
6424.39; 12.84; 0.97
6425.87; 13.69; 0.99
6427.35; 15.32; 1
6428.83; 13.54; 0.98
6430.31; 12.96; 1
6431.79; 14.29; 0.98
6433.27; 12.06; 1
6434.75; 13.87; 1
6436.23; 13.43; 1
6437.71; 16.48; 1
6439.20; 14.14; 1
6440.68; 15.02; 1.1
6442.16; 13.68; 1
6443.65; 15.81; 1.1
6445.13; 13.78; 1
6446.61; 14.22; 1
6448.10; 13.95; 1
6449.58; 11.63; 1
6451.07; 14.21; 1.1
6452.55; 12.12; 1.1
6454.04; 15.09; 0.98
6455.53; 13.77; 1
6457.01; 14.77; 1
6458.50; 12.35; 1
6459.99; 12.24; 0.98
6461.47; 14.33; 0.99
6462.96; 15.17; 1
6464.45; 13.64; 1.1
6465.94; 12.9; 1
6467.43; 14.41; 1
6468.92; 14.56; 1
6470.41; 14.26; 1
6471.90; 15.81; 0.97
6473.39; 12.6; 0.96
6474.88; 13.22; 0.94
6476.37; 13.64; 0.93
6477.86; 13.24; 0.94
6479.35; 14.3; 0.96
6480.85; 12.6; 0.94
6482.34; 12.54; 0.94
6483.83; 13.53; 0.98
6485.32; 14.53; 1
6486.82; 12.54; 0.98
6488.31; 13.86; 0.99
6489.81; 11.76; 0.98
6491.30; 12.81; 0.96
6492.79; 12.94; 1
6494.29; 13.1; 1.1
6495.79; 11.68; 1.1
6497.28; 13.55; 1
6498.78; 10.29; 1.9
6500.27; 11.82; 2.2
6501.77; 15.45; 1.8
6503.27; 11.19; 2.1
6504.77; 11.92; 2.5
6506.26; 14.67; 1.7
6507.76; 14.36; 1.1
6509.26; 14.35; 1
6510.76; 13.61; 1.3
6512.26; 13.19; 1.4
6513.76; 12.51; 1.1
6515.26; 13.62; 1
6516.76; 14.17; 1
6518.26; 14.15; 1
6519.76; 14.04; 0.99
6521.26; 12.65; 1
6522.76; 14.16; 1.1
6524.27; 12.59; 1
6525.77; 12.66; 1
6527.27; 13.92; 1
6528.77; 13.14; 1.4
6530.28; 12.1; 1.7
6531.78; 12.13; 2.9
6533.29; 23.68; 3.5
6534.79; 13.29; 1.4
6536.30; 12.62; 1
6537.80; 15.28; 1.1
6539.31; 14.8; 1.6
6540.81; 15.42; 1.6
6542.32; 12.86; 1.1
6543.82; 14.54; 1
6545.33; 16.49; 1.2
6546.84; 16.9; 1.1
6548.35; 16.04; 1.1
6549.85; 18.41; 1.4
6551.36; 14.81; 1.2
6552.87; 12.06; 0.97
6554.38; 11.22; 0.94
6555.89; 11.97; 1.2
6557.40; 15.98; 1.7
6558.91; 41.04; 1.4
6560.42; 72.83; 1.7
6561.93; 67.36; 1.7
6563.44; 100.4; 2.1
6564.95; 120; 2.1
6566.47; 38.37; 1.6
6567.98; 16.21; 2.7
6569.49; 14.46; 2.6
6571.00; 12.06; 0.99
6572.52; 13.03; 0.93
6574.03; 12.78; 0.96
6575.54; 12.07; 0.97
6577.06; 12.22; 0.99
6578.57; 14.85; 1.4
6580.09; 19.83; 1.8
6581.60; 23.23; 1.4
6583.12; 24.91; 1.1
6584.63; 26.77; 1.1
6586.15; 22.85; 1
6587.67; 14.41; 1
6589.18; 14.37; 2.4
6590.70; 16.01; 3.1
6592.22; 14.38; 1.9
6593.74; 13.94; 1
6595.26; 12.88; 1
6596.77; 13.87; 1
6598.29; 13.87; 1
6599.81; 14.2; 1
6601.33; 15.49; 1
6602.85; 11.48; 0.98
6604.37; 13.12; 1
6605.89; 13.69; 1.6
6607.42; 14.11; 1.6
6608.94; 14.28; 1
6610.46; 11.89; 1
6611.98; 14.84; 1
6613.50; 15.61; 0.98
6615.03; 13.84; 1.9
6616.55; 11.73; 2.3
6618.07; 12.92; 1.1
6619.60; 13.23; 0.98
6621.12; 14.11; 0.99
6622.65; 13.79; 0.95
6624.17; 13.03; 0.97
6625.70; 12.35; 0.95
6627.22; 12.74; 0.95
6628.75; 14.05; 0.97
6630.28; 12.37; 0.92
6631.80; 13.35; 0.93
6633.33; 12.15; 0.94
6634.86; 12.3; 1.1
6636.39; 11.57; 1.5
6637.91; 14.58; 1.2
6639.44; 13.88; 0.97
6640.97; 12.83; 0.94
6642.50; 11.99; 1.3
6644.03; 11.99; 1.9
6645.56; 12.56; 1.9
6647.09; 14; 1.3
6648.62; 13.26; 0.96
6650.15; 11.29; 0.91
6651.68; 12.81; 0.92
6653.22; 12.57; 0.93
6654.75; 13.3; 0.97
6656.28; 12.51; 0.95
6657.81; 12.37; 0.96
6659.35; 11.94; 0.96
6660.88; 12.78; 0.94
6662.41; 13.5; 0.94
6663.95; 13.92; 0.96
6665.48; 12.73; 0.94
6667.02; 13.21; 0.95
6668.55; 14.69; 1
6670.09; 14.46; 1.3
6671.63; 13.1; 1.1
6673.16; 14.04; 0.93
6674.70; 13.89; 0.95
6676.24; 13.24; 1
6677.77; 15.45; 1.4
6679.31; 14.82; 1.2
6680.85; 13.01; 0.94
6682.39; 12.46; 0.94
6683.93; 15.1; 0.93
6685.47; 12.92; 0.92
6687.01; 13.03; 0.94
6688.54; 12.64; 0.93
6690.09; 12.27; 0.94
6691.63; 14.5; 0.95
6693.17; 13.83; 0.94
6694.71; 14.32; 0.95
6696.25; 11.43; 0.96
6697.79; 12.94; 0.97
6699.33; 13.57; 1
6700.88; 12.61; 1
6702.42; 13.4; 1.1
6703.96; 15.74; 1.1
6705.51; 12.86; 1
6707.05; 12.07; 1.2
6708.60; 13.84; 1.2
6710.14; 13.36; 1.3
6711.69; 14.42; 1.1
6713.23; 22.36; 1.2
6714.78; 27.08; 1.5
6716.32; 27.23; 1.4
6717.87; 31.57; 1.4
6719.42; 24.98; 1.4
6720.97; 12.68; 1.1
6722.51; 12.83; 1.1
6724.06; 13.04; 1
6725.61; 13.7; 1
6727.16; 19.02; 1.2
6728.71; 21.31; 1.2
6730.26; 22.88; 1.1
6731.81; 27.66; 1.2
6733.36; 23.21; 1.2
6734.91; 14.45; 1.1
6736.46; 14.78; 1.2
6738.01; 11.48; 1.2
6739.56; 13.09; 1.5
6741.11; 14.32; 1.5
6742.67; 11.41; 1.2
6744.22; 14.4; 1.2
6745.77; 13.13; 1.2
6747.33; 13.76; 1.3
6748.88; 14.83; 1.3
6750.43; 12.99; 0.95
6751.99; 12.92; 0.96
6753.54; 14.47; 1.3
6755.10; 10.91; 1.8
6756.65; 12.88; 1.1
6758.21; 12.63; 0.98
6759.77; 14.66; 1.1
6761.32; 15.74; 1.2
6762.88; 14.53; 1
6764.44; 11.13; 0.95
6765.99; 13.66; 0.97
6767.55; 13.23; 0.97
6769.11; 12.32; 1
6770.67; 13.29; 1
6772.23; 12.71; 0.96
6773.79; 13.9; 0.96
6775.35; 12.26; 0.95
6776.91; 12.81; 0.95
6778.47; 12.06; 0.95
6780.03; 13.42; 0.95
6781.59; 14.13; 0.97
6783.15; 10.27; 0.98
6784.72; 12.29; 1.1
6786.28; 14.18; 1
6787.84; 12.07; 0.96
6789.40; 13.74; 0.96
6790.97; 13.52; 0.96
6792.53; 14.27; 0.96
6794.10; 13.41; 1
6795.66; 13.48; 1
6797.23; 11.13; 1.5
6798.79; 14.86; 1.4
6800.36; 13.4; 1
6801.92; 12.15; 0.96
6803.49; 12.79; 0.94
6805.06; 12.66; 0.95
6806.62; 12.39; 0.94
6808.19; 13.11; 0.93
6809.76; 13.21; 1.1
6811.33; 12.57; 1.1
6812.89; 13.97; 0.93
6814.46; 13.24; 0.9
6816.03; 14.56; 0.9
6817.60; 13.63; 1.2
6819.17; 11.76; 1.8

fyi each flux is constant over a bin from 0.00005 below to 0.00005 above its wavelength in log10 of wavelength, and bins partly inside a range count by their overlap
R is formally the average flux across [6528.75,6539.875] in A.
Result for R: 14.7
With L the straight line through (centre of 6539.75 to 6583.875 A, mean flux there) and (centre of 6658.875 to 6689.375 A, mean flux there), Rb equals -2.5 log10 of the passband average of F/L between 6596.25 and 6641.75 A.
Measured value 0.45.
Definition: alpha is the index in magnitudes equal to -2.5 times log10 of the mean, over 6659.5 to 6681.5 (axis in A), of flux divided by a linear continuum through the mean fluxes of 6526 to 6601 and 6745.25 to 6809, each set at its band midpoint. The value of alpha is 0.28 mag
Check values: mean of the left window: 22.4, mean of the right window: 13.1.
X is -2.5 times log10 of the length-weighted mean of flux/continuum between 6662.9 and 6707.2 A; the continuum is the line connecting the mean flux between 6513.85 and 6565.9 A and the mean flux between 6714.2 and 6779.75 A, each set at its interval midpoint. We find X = 0.32 mag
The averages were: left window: 24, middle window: 13.5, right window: 15.7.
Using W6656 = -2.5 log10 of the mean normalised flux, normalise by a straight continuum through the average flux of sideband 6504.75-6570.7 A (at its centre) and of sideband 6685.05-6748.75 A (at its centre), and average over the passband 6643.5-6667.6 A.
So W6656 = 0.385 mag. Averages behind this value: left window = 22.4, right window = 16.1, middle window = 12.8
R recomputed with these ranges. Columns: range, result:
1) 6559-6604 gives 26.9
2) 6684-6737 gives 16.7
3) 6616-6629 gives 13.1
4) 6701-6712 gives 13.6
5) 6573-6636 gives 14.7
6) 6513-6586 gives 22.3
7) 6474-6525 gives 13.2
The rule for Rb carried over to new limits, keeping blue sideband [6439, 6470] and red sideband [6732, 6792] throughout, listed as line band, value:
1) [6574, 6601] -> -0.204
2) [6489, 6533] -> 0.054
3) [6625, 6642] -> 0.066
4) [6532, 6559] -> -0.149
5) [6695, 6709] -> 0.039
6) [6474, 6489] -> 0.038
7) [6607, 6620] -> 0.011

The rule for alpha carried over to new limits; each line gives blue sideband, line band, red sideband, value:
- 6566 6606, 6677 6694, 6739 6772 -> 0.07 mag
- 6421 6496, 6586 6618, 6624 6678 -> -0.07 mag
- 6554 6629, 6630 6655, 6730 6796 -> 0.46 mag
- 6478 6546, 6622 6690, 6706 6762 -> 0.18 mag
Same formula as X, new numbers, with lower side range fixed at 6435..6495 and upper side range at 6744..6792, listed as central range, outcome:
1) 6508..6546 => -0.04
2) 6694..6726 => -0.24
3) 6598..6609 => -0.02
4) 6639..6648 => 0.05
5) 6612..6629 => 0.00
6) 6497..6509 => 0.06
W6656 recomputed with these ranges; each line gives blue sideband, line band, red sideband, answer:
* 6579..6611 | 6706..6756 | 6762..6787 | -0.22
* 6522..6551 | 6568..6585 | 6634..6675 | -0.18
